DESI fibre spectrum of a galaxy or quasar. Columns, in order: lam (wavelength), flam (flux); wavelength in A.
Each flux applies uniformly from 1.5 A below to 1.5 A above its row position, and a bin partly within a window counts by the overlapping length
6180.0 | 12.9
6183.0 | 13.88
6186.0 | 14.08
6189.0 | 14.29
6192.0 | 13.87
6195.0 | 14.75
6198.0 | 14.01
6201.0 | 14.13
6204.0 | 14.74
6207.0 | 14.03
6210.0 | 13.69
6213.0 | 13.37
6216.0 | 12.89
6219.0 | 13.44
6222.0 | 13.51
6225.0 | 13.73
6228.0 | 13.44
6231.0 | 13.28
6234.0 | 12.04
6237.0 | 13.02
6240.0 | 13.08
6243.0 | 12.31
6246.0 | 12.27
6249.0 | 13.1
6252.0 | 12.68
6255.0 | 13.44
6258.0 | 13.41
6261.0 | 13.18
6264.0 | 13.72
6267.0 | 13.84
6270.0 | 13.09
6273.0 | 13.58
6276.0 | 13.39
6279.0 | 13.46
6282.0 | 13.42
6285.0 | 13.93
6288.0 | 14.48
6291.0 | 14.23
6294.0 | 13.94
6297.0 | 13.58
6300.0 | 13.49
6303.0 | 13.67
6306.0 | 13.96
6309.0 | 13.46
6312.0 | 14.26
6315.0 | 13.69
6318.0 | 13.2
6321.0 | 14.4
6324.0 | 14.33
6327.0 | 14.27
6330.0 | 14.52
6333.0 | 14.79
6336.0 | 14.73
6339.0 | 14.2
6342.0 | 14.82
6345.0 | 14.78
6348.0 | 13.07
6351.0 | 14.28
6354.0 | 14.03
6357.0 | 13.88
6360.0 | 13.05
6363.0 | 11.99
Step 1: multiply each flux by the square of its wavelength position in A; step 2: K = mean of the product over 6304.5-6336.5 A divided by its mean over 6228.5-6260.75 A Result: 1.12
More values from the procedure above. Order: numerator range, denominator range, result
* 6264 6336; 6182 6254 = 1.06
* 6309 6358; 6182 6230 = 1.07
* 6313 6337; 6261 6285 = 1.07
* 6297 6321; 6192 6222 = 1.02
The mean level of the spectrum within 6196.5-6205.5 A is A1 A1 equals 14.3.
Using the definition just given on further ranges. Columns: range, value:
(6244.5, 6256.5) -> 12.9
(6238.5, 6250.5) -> 12.7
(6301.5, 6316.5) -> 13.8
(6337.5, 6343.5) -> 14.5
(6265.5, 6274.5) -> 13.5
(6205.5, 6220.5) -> 13.5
